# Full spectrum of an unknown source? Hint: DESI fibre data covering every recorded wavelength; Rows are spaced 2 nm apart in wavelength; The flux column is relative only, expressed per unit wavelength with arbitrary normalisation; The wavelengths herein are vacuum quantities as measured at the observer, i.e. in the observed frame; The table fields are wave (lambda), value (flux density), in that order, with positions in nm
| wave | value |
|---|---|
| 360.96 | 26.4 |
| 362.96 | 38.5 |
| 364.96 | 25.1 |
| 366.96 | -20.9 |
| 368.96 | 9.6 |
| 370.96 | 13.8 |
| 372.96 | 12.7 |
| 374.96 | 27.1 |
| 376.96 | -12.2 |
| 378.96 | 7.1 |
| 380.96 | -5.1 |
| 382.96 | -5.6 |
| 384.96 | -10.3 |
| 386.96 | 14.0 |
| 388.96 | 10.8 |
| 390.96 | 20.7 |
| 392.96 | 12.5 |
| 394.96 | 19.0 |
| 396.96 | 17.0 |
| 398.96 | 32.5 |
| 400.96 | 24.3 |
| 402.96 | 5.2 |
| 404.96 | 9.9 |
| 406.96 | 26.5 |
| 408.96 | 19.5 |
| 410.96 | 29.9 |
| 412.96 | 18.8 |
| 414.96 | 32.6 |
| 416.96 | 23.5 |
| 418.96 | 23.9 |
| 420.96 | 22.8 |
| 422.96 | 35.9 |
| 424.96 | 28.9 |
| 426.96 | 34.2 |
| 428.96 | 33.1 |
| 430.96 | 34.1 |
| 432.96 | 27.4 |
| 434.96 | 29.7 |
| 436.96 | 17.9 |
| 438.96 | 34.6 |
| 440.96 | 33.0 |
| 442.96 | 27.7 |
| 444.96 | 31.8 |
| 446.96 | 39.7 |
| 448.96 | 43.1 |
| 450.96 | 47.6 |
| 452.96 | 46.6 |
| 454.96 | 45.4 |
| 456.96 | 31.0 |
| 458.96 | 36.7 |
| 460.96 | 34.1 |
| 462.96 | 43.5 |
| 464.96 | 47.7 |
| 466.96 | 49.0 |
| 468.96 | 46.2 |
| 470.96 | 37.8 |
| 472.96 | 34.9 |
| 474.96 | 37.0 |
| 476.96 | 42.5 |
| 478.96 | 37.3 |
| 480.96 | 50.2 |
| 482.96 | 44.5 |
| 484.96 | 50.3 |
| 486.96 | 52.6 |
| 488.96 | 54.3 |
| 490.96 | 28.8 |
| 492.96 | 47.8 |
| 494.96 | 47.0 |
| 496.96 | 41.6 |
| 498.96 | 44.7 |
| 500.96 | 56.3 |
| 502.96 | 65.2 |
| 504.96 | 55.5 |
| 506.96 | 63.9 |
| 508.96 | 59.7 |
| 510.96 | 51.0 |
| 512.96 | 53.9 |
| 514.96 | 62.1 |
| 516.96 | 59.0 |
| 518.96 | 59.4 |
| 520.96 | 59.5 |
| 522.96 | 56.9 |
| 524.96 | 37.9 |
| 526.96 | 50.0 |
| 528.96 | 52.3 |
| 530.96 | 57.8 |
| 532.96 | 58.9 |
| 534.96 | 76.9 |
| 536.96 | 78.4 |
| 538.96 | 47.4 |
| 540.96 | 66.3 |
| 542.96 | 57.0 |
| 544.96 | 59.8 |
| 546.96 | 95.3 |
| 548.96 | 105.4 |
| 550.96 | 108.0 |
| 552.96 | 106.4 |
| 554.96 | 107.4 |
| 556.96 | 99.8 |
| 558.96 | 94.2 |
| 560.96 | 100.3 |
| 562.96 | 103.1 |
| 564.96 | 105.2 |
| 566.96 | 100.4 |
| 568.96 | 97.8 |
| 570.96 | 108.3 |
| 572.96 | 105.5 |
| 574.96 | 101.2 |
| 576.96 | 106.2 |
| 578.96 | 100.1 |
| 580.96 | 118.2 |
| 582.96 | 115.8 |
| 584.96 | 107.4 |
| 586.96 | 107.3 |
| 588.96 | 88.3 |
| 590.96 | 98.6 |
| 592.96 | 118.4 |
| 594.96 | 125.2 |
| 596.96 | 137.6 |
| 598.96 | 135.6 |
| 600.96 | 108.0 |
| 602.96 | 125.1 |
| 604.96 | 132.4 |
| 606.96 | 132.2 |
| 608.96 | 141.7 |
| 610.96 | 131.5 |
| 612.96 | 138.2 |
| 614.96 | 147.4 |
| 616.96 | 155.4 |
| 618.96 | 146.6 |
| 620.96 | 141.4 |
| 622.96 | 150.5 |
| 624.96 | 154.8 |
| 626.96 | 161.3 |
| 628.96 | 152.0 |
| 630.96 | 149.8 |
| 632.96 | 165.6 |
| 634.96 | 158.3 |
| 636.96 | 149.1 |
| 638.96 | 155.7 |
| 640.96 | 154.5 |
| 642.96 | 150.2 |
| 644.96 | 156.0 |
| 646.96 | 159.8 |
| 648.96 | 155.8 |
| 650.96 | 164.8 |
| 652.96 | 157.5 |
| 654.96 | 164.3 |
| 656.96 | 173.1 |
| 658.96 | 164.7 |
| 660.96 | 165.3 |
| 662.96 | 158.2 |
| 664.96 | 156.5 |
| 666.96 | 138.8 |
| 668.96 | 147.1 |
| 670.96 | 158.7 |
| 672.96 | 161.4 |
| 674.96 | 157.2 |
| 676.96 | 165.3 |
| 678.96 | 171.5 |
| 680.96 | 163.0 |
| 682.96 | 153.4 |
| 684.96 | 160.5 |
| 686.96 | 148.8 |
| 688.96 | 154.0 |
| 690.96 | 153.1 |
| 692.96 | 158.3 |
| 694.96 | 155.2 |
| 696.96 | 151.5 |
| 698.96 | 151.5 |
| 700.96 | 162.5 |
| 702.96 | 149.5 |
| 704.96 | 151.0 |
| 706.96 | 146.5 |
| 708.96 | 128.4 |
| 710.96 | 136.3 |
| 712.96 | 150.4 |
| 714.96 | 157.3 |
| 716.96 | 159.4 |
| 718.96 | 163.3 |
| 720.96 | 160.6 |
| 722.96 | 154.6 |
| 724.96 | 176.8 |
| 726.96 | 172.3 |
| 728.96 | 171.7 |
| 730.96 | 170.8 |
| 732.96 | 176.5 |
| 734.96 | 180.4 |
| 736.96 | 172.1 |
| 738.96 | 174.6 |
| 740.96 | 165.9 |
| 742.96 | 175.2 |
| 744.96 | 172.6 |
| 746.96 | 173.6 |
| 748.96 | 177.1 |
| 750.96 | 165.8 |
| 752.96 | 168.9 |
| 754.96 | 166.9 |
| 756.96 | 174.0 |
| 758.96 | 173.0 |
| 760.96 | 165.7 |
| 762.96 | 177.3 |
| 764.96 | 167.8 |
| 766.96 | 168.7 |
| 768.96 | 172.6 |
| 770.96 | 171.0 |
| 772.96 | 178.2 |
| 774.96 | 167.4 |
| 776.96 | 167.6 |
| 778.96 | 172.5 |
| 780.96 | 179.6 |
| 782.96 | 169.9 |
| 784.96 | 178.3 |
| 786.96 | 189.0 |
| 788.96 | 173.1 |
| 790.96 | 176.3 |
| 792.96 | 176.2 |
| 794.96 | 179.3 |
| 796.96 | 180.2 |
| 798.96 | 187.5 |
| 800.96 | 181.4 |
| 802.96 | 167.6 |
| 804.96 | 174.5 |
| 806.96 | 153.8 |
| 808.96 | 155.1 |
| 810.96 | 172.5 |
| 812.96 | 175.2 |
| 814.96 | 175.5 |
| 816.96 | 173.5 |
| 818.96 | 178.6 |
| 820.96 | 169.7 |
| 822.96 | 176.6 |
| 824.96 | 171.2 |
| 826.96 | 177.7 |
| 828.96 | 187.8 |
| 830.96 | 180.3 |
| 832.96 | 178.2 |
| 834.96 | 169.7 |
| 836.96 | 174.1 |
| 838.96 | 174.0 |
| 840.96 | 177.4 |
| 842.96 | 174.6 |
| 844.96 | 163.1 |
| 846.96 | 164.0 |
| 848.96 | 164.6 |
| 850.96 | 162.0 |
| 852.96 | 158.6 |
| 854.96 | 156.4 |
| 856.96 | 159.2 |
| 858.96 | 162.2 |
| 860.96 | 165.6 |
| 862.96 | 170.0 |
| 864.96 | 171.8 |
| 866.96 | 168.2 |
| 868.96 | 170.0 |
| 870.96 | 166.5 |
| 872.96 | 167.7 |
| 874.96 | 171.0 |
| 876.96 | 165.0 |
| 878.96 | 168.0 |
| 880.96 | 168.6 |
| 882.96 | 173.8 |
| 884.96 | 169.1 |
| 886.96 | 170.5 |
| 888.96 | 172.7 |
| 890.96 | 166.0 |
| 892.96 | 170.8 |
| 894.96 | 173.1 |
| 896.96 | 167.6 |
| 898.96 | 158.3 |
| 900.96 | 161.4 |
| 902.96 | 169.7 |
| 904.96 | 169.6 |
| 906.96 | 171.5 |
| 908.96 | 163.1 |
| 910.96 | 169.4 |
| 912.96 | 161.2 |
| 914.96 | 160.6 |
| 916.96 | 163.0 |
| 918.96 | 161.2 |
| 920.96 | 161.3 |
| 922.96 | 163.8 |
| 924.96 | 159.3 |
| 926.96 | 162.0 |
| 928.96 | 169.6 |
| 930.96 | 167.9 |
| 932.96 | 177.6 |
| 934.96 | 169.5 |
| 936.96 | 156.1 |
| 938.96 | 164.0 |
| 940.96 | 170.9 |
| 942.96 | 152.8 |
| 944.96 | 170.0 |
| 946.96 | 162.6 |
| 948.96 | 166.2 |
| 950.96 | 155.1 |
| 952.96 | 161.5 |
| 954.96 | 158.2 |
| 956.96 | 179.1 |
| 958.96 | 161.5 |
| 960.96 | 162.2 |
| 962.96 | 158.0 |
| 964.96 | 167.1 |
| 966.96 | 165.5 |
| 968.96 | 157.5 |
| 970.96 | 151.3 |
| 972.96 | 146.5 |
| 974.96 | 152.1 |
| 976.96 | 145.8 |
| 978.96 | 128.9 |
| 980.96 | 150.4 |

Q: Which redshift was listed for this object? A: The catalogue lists 0.37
